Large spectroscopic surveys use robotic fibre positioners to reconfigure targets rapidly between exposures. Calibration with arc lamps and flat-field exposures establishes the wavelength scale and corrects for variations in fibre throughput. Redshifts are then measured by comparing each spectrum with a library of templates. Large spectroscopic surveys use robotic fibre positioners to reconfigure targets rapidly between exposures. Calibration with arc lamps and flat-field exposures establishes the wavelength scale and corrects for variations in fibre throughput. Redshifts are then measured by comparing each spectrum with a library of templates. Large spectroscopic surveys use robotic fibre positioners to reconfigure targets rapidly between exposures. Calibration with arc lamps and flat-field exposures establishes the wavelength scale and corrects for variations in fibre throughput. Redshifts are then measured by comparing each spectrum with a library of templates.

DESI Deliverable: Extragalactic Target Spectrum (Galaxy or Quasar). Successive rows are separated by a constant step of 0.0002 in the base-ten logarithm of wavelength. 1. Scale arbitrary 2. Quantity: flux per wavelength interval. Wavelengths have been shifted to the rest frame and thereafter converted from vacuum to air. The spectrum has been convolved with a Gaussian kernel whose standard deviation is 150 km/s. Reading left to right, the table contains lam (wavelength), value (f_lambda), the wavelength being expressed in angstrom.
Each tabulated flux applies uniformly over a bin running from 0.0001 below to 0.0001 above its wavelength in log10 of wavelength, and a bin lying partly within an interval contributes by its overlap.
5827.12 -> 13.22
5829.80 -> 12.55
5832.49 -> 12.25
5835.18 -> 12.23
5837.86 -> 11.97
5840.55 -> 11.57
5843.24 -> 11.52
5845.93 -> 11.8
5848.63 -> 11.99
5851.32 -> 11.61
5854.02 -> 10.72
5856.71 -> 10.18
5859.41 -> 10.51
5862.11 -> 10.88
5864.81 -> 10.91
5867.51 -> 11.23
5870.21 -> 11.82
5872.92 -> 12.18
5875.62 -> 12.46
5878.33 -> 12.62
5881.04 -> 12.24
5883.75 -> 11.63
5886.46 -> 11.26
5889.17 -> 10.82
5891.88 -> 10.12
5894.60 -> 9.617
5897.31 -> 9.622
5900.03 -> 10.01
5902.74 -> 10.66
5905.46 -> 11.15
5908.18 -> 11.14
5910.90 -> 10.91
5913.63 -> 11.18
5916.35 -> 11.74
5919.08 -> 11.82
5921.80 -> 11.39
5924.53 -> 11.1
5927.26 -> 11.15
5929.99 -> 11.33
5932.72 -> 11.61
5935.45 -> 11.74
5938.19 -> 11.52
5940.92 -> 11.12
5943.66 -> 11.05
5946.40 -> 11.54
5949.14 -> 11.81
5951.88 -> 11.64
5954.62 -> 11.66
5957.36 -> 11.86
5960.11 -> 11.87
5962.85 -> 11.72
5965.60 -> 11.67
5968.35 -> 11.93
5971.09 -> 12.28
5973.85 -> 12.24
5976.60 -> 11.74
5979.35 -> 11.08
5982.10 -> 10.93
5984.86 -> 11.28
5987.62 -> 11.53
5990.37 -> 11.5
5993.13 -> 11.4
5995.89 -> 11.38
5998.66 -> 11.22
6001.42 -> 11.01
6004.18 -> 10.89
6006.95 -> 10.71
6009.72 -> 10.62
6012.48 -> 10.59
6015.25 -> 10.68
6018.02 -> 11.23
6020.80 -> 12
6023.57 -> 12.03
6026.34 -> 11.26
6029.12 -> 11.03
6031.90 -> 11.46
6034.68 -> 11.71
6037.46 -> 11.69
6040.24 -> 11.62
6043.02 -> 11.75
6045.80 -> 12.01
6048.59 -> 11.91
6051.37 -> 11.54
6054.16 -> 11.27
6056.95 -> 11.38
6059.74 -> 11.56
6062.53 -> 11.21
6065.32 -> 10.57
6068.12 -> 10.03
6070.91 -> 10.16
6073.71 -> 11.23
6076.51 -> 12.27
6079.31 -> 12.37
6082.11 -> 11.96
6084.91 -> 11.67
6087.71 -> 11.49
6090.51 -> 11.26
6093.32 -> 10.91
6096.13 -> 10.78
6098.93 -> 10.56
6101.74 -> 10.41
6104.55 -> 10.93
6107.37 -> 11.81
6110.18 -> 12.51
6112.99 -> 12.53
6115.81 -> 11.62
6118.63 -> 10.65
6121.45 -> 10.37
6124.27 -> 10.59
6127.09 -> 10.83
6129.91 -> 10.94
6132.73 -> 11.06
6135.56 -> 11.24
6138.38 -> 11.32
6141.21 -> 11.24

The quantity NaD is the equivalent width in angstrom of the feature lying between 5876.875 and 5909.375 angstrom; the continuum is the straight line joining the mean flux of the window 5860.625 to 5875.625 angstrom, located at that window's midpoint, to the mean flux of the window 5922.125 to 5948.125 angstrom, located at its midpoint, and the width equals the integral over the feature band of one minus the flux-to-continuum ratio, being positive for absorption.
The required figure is 1.5 angstrom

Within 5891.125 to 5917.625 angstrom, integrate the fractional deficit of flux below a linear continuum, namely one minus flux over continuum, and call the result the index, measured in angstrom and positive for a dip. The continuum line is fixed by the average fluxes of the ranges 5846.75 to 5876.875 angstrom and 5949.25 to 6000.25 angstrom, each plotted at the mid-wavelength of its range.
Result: 1.9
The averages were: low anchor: 11.3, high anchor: 11.6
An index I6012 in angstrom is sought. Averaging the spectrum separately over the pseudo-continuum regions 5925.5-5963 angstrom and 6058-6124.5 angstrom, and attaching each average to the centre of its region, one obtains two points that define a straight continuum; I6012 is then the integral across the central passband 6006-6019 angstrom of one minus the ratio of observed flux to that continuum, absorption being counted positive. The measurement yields 0.7 angstrom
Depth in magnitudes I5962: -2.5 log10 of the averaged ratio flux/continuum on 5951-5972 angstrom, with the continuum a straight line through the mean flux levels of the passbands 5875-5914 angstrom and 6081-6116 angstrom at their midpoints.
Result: -0.07 mag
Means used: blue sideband 11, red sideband 11.4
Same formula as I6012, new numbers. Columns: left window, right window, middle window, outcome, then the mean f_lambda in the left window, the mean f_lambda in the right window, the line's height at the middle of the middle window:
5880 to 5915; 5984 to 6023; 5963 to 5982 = -1.2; 10.8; 11.2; 11.1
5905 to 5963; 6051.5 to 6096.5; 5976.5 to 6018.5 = 1.1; 11.5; 11.3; 11.4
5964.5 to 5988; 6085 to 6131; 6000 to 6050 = 0.5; 11.6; 11.2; 11.5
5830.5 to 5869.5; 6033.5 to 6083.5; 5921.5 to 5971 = -0.6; 11.4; 11.5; 11.4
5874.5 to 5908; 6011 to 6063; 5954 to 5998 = -1.3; 11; 11.5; 11.3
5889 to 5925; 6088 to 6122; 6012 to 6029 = -0.4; 10.8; 11.2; 11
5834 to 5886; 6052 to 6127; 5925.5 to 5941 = 0.0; 11.6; 11.2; 11.5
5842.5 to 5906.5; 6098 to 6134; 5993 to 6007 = 0.0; 11.1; 11.1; 11.1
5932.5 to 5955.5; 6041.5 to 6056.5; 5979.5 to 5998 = 0.4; 11.5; 11.7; 11.6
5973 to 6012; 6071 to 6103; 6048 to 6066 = -0.1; 11.2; 11.3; 11.3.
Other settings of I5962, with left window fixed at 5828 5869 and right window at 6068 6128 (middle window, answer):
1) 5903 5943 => 0.01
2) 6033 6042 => -0.03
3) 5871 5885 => -0.07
